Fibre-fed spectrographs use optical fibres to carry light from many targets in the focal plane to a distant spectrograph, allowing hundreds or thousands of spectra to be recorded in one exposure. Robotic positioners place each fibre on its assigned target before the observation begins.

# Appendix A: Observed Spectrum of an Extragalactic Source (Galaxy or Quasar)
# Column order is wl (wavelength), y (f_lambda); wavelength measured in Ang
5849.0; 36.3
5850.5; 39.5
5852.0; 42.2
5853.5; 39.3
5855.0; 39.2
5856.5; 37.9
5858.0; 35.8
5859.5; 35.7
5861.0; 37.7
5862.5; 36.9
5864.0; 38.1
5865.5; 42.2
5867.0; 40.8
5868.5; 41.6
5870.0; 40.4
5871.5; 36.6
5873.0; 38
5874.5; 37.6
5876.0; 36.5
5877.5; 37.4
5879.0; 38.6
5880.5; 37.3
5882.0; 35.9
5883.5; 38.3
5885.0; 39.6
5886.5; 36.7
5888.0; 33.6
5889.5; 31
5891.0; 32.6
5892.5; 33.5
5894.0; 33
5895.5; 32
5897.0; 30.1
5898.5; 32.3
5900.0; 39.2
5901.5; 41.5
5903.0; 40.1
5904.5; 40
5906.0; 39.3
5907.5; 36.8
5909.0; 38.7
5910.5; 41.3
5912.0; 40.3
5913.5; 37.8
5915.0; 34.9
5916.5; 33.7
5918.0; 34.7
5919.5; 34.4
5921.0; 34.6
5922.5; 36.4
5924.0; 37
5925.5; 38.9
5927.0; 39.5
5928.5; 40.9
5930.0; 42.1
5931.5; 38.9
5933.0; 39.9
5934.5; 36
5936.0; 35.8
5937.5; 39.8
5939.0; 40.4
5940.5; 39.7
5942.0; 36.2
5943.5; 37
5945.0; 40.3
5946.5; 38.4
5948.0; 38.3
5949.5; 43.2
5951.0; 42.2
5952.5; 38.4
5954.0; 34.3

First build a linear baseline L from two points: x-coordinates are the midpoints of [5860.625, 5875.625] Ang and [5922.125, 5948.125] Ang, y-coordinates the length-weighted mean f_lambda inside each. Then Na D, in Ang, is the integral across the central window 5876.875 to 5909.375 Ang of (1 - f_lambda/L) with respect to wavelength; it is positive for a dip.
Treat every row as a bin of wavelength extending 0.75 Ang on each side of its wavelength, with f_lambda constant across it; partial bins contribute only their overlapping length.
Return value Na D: 2.2 Ang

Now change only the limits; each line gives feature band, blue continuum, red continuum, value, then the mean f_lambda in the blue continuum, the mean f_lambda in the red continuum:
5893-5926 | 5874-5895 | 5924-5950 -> 0.6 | 35.8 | 39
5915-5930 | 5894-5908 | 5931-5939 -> 0.3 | 36.6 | 38.3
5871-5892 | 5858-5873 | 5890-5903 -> 0.1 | 38.7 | 34.5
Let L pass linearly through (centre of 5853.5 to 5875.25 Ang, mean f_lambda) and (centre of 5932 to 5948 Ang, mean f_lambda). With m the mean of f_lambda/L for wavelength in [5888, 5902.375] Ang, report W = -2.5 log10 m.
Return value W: 0.13 mag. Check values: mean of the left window 38.5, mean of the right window 38.4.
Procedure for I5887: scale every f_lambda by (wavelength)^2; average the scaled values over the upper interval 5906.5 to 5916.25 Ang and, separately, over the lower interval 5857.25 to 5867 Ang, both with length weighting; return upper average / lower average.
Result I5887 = 1.02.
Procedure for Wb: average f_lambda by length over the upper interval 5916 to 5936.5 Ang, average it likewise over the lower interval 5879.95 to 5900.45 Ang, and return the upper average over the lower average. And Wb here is 1.08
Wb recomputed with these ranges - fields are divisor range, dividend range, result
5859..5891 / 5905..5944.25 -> 1.01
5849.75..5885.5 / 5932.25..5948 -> 1.00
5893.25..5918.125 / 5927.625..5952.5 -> 1.07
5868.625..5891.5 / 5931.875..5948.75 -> 1.04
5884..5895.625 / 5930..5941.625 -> 1.13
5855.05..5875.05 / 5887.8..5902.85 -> 0.89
